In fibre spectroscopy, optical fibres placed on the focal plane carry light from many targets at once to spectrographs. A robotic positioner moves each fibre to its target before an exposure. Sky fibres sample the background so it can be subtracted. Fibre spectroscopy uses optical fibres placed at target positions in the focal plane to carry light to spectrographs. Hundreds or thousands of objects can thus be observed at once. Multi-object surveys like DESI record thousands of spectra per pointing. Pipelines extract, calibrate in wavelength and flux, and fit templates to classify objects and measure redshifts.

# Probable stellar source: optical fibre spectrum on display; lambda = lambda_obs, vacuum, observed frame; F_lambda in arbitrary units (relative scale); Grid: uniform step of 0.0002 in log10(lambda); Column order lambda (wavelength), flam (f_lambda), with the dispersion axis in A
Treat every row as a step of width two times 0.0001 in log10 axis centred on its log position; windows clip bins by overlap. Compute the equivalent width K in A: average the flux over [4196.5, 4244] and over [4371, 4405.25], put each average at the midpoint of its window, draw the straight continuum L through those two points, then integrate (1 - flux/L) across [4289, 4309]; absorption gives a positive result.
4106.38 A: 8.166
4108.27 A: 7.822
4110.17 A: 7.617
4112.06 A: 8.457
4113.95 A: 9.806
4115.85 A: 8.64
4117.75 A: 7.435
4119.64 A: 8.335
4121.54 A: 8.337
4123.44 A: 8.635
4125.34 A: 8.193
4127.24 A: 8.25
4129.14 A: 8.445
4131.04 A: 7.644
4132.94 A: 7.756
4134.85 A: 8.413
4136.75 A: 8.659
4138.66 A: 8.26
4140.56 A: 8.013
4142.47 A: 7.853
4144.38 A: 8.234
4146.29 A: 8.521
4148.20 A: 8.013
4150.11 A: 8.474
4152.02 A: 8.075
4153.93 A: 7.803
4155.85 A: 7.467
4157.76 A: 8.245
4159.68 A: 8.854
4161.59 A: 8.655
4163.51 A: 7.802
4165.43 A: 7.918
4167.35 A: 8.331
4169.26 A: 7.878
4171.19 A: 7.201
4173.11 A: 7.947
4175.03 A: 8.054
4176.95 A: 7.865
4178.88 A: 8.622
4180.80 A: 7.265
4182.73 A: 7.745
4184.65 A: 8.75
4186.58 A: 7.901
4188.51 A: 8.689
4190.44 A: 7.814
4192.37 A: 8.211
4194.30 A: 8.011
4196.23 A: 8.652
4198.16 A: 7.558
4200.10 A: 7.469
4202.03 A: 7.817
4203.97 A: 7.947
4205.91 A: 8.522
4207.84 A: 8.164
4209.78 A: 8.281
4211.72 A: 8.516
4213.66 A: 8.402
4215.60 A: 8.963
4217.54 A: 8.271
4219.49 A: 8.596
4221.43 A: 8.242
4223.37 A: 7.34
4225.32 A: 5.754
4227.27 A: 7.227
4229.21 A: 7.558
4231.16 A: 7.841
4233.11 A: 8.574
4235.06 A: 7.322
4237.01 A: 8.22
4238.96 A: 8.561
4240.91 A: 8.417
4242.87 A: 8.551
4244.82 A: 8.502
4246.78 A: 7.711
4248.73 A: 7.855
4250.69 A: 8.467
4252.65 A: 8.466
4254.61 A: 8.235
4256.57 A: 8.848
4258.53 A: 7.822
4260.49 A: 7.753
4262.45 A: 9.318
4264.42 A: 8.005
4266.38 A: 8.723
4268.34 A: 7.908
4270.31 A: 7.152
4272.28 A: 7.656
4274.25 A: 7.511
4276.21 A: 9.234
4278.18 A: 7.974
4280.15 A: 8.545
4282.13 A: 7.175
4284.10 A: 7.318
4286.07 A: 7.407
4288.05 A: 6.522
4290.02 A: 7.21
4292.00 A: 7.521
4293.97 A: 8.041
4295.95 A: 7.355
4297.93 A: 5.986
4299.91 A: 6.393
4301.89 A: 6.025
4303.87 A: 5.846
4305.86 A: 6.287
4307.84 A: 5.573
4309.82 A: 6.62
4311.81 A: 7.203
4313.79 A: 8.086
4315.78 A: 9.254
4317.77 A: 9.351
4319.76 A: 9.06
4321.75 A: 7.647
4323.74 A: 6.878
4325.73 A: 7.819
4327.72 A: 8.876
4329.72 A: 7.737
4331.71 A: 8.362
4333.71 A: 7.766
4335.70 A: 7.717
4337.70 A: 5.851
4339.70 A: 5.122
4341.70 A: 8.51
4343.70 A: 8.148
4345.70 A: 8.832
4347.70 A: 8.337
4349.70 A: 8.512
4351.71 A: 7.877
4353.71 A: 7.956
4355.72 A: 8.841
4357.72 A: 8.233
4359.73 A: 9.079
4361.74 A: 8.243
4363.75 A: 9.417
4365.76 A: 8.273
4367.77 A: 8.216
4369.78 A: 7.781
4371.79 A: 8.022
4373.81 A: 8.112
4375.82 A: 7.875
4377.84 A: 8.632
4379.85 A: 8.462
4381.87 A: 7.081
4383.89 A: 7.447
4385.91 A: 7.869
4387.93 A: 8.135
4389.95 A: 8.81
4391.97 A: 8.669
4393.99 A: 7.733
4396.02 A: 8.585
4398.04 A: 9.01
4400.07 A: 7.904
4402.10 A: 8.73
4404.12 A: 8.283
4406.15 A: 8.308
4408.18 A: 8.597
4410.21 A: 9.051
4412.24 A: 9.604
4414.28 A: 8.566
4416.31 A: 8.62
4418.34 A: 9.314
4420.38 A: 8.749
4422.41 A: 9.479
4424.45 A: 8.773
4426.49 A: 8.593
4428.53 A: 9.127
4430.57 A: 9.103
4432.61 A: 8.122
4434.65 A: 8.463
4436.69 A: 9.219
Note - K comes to 3.7 A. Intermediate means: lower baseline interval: 8.02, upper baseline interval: 8.2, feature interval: 6.62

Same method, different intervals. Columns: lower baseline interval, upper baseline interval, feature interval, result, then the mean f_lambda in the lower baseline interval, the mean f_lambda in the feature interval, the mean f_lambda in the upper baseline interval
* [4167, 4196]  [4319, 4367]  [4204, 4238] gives 0.2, 8.03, 7.99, 8.04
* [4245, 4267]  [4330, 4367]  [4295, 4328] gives 3.5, 8.29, 7.28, 8.06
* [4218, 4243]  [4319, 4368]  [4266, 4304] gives 2.7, 7.85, 7.39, 8.05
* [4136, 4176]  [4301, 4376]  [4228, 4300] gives 0.4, 8.1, 7.9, 7.83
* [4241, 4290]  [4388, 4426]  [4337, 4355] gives 1.4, 8.02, 7.73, 8.7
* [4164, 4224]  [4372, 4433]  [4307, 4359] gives 3.1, 8.1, 7.87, 8.51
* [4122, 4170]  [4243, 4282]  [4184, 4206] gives 0.3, 8.18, 8.08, 8.18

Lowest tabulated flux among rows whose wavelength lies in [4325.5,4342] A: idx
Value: 5.122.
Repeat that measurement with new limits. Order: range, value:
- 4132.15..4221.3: 7.201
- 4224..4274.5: 5.754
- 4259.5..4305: 5.846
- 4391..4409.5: 7.733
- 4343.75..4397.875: 7.081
